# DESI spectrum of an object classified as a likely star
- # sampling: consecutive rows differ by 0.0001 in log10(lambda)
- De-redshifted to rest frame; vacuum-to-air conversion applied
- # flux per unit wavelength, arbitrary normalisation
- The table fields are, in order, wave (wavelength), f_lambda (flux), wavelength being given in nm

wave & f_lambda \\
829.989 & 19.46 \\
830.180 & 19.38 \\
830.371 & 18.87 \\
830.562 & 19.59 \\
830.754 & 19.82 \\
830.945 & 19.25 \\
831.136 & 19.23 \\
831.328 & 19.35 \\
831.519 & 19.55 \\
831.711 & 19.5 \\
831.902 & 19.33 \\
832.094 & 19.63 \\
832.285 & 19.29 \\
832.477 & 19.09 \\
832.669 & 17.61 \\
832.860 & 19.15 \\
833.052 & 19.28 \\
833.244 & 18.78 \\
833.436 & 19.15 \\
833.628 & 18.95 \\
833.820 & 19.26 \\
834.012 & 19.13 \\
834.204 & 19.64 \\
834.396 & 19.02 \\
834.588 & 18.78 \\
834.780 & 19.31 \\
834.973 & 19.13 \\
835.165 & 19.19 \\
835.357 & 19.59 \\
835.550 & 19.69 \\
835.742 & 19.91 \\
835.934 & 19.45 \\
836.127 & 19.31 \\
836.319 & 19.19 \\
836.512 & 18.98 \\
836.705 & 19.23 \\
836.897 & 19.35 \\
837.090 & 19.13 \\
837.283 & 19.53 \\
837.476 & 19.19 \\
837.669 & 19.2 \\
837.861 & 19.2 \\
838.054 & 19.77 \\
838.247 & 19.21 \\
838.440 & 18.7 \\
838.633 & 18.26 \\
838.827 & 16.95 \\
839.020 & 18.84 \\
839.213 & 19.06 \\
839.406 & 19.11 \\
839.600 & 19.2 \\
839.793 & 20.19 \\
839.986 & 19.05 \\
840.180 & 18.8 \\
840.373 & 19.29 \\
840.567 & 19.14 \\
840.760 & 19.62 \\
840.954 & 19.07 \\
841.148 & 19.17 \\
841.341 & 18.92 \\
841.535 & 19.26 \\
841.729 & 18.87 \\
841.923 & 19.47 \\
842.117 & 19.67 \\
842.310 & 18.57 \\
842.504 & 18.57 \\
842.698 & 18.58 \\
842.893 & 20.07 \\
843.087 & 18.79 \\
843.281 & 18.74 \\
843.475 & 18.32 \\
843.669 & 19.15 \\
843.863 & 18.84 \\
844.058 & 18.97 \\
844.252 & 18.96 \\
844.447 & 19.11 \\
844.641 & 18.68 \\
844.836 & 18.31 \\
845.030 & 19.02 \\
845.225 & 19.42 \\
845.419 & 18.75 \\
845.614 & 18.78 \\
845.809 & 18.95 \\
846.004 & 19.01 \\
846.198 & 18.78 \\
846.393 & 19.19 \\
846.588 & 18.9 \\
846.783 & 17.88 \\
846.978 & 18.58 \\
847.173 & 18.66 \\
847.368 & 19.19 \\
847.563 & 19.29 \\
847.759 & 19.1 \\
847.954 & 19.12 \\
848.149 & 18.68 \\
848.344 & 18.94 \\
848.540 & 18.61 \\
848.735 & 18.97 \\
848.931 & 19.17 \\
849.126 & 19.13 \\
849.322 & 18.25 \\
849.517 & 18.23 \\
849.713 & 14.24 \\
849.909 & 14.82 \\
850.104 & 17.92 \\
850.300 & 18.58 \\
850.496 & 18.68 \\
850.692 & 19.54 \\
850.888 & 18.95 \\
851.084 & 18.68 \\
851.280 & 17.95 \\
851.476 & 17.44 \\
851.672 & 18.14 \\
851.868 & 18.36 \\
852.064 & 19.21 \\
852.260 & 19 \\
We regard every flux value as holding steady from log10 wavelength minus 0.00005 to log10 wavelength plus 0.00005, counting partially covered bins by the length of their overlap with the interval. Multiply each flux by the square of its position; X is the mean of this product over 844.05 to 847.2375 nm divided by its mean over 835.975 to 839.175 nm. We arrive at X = 1.01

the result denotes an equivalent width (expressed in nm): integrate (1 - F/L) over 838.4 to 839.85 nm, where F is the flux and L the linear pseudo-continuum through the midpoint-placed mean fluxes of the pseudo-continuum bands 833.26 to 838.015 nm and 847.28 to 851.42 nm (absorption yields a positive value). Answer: 0.02 nm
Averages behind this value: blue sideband 19.3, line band 18.7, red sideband 18.4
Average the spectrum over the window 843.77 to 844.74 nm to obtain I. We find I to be 18.9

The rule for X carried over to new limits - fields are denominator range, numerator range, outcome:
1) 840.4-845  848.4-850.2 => 0.95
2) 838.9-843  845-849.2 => 1.00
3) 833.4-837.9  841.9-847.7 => 1.00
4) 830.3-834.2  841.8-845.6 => 1.01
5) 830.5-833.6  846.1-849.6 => 1.02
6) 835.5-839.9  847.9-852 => 0.98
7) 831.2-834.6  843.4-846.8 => 1.01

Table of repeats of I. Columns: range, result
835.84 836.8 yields 19.2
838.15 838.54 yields 19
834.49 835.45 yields 19.2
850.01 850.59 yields 18.4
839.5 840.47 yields 19.3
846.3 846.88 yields 18.6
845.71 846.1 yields 19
